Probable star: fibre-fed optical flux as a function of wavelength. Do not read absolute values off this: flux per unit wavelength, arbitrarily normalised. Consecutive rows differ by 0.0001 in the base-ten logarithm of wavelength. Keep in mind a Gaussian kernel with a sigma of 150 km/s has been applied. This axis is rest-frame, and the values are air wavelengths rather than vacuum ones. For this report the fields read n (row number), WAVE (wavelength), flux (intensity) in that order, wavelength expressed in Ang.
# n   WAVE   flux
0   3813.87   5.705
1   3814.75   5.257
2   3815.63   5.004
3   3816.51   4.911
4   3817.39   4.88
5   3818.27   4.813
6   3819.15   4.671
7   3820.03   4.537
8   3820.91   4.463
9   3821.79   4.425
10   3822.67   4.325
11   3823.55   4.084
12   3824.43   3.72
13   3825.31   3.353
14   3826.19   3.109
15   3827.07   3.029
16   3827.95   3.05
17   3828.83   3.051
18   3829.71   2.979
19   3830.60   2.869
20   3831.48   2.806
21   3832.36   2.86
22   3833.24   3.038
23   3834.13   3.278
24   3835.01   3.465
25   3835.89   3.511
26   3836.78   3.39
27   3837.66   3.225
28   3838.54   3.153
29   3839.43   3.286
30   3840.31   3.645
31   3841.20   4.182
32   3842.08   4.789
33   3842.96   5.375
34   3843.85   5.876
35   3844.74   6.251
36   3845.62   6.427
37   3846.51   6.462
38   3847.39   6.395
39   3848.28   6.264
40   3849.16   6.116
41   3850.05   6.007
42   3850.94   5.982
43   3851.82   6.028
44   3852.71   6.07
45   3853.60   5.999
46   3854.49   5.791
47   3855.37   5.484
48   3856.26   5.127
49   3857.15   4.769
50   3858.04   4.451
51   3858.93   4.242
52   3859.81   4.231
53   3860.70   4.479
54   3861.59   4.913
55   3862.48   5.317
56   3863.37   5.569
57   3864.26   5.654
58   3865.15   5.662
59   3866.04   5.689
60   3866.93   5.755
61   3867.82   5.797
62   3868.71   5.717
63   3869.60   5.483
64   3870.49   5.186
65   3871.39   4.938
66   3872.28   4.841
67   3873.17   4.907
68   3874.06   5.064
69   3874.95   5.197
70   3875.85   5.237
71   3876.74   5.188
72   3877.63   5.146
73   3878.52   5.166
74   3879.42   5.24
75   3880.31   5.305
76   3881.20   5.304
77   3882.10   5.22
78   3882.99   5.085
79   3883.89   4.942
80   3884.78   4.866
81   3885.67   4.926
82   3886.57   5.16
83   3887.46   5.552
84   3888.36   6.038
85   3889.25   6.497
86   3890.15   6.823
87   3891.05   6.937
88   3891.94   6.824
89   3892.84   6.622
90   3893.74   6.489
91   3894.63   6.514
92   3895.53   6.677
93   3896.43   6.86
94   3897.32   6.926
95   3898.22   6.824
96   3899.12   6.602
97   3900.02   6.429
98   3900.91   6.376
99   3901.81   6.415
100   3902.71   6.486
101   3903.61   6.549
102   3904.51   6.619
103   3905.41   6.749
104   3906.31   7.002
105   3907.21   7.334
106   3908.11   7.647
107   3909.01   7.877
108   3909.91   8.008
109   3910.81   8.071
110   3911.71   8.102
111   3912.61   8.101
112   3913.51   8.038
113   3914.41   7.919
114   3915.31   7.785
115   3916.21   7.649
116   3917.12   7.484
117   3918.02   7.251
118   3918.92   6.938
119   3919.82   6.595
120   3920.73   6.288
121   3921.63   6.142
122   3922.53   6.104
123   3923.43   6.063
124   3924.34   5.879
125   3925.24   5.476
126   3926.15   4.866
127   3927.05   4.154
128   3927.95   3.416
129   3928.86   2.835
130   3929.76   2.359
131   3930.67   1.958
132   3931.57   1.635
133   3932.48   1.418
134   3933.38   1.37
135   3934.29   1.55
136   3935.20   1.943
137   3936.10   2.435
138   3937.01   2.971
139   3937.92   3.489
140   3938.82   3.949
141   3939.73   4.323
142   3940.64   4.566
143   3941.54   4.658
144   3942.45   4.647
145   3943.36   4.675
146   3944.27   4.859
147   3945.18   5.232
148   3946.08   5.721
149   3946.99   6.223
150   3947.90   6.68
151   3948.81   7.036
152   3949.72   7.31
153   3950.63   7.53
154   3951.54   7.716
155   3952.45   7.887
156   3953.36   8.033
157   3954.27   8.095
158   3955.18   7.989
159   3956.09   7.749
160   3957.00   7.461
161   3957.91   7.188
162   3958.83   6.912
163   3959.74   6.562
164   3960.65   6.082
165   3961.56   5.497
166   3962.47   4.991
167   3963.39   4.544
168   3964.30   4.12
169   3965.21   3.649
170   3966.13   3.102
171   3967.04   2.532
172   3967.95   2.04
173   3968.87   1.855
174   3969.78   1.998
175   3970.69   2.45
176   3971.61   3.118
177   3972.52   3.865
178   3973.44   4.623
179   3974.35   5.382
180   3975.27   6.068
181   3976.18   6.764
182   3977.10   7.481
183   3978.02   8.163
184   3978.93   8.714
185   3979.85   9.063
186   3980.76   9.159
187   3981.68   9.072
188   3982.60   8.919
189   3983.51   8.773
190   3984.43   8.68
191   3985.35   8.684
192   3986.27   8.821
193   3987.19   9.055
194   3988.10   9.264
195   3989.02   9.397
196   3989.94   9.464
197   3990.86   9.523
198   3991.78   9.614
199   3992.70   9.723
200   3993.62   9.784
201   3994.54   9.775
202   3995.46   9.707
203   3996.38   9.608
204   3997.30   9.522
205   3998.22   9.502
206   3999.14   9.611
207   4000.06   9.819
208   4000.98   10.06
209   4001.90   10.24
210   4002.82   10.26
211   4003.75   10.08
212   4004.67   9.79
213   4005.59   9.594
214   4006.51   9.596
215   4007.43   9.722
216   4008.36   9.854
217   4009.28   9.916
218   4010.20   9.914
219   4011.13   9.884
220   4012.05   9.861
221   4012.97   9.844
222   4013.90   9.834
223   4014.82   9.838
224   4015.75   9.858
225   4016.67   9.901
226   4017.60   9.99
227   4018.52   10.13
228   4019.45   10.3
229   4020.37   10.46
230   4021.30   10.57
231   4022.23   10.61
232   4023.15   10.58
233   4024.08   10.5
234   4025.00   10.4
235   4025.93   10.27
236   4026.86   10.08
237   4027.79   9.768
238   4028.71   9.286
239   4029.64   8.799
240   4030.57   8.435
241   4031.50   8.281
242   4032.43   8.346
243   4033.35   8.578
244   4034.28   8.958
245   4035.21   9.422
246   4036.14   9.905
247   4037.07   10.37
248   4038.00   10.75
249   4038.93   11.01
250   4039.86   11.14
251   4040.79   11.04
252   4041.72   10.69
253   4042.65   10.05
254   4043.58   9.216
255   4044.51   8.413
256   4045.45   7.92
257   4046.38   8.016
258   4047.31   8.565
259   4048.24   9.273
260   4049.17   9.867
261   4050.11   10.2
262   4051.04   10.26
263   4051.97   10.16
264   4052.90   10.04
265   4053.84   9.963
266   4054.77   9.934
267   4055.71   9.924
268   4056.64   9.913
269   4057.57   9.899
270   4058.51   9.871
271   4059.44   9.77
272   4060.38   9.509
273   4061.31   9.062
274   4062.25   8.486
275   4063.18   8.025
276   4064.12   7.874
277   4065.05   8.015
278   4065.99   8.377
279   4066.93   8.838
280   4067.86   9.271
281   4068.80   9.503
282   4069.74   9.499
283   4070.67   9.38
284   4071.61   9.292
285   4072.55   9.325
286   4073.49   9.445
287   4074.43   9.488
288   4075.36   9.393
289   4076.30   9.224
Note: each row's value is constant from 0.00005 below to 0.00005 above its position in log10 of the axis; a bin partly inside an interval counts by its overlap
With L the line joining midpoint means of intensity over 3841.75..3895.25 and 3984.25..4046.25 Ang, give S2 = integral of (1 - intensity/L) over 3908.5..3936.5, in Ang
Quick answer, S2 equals 6.6 Ang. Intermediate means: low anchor 5.56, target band 5.35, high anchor 9.72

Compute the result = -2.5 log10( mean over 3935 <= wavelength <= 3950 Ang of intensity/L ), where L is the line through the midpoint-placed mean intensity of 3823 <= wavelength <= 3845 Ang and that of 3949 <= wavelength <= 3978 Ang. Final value 0.11 mag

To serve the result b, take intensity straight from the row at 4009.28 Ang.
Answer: 9.916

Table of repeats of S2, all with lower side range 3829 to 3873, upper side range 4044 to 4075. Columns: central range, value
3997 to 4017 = -4.2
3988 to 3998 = -2.2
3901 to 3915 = -3.0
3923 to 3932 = 3.6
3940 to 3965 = 2.7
